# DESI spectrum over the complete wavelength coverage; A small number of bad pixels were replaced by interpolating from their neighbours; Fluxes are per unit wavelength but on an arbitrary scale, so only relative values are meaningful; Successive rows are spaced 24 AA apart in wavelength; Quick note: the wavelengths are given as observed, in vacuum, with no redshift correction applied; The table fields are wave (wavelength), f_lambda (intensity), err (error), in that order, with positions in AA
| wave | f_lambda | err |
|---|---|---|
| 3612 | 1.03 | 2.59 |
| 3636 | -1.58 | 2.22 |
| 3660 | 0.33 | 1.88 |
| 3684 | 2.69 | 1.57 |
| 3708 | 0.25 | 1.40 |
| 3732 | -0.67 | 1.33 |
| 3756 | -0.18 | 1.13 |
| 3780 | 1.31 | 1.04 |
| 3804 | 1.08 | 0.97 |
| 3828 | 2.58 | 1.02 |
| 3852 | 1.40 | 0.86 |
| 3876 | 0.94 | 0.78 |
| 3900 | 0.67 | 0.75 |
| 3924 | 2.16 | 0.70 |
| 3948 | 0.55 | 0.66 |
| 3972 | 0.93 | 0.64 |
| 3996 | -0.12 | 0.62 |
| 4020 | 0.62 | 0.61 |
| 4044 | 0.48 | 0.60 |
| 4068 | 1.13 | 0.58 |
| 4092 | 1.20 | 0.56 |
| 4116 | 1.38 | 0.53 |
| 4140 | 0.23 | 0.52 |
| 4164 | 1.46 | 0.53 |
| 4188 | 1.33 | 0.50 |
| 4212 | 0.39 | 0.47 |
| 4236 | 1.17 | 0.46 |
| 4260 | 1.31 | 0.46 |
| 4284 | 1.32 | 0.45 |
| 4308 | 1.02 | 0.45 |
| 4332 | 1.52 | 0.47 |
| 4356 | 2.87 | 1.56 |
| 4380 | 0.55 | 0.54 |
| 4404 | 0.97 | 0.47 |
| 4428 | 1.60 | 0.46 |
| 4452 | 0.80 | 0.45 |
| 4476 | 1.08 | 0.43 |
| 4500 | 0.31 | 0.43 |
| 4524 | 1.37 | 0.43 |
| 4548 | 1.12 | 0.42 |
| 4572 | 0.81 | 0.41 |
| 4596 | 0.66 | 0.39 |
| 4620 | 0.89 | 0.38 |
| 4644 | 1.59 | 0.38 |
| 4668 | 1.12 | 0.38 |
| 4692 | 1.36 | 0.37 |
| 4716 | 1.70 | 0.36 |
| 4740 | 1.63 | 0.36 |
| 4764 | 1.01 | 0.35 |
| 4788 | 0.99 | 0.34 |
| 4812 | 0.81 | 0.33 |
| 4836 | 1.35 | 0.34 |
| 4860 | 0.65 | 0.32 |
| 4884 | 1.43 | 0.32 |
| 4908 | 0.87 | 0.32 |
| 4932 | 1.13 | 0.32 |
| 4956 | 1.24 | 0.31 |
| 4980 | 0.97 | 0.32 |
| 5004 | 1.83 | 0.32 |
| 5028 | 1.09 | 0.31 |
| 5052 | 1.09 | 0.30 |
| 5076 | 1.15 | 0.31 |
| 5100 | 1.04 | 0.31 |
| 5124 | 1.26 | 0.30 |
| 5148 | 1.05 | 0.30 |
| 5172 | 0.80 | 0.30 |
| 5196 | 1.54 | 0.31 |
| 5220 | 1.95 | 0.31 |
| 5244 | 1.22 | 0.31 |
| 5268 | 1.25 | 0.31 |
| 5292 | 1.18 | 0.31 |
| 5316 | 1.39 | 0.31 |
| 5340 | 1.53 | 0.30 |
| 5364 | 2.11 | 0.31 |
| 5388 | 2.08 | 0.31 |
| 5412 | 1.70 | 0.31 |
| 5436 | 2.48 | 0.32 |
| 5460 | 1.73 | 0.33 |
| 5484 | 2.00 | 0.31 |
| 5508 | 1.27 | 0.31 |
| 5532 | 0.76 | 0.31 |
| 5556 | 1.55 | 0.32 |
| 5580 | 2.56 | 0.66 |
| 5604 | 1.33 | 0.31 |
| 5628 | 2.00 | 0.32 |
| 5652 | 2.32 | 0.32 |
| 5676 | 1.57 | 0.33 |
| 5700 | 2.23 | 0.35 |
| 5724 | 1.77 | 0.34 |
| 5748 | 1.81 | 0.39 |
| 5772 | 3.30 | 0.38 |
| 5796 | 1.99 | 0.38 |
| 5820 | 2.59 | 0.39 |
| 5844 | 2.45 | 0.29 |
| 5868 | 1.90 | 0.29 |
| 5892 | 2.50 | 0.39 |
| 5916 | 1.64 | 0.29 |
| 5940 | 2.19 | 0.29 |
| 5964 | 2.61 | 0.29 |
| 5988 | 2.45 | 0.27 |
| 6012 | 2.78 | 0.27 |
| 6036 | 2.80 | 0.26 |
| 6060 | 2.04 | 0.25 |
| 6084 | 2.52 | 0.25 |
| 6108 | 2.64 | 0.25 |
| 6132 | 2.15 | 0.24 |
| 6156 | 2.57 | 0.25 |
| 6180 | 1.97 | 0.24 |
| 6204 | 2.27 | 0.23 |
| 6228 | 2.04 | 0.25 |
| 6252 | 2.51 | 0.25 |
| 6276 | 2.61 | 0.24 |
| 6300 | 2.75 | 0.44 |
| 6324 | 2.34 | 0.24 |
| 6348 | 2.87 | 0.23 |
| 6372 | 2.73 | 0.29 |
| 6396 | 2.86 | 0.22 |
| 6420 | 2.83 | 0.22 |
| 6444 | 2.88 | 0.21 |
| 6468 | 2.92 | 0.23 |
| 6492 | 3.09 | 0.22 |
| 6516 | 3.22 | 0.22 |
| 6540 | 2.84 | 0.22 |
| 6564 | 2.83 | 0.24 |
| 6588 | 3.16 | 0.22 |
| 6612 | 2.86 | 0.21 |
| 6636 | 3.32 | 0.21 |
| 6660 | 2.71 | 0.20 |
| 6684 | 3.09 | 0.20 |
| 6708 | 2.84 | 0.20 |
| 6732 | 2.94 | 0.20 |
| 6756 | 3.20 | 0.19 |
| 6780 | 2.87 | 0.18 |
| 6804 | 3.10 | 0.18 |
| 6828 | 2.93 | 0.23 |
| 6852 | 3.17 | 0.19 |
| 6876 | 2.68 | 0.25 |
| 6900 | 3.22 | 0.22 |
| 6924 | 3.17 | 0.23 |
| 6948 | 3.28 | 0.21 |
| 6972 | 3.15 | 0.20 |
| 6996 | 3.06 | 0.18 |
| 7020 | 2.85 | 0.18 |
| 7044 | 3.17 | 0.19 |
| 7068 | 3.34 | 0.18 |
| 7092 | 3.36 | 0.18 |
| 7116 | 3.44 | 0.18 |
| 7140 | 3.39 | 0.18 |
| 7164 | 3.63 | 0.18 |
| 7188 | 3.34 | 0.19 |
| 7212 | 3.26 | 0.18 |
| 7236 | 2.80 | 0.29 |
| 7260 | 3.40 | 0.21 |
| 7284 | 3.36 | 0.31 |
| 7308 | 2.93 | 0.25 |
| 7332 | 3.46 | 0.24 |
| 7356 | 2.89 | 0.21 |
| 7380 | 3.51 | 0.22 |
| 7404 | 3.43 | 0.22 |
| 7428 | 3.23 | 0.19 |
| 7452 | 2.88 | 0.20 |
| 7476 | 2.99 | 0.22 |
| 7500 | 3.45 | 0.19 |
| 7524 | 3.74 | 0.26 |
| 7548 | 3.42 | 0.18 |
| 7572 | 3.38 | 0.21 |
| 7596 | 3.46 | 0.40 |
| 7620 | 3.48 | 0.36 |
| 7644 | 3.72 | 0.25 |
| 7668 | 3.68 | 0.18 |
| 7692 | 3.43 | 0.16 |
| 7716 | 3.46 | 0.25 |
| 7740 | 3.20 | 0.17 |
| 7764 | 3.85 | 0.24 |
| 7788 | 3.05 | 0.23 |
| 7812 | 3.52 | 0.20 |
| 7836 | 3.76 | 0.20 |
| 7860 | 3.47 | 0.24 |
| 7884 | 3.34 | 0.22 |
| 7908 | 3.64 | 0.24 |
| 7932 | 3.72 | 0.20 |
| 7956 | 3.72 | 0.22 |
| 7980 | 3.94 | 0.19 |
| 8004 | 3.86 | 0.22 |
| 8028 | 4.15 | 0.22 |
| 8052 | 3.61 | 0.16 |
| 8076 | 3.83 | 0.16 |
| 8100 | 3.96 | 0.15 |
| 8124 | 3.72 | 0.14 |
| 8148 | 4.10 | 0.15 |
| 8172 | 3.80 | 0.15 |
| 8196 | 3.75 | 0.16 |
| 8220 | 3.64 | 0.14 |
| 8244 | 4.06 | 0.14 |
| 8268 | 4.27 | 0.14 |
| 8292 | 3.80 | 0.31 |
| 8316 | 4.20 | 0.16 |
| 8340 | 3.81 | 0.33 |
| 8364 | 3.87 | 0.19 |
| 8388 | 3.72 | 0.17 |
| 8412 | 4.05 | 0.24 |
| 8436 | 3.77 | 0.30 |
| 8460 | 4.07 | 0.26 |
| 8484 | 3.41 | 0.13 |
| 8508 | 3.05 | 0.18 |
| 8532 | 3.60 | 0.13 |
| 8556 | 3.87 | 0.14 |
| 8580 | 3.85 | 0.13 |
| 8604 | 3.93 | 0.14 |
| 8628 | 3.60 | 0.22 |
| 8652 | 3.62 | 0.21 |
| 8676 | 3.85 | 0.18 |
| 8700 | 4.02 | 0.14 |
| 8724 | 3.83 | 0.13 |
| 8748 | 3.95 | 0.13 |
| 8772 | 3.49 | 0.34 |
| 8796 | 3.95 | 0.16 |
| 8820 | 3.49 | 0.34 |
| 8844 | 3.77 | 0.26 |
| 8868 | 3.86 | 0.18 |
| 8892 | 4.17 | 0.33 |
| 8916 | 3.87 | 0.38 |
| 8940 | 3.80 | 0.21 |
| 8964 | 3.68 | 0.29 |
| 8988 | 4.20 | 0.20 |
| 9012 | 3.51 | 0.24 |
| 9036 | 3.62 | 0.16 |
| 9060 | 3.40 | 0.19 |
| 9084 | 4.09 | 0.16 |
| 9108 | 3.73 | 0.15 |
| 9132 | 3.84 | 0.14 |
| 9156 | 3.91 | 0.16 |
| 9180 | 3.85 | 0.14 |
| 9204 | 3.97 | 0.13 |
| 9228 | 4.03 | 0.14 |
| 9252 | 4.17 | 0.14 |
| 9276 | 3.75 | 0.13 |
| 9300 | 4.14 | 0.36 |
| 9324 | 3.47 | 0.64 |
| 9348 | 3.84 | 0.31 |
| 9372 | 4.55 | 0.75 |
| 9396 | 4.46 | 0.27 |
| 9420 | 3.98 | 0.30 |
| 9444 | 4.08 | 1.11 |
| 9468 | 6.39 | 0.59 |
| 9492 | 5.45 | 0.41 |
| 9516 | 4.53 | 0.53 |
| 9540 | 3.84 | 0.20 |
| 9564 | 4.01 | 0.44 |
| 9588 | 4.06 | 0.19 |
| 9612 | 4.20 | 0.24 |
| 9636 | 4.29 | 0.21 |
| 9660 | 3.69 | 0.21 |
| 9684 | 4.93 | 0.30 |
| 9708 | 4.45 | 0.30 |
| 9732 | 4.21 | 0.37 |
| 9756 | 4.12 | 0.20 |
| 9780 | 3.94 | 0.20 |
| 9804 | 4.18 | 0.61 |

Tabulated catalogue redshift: 0.441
